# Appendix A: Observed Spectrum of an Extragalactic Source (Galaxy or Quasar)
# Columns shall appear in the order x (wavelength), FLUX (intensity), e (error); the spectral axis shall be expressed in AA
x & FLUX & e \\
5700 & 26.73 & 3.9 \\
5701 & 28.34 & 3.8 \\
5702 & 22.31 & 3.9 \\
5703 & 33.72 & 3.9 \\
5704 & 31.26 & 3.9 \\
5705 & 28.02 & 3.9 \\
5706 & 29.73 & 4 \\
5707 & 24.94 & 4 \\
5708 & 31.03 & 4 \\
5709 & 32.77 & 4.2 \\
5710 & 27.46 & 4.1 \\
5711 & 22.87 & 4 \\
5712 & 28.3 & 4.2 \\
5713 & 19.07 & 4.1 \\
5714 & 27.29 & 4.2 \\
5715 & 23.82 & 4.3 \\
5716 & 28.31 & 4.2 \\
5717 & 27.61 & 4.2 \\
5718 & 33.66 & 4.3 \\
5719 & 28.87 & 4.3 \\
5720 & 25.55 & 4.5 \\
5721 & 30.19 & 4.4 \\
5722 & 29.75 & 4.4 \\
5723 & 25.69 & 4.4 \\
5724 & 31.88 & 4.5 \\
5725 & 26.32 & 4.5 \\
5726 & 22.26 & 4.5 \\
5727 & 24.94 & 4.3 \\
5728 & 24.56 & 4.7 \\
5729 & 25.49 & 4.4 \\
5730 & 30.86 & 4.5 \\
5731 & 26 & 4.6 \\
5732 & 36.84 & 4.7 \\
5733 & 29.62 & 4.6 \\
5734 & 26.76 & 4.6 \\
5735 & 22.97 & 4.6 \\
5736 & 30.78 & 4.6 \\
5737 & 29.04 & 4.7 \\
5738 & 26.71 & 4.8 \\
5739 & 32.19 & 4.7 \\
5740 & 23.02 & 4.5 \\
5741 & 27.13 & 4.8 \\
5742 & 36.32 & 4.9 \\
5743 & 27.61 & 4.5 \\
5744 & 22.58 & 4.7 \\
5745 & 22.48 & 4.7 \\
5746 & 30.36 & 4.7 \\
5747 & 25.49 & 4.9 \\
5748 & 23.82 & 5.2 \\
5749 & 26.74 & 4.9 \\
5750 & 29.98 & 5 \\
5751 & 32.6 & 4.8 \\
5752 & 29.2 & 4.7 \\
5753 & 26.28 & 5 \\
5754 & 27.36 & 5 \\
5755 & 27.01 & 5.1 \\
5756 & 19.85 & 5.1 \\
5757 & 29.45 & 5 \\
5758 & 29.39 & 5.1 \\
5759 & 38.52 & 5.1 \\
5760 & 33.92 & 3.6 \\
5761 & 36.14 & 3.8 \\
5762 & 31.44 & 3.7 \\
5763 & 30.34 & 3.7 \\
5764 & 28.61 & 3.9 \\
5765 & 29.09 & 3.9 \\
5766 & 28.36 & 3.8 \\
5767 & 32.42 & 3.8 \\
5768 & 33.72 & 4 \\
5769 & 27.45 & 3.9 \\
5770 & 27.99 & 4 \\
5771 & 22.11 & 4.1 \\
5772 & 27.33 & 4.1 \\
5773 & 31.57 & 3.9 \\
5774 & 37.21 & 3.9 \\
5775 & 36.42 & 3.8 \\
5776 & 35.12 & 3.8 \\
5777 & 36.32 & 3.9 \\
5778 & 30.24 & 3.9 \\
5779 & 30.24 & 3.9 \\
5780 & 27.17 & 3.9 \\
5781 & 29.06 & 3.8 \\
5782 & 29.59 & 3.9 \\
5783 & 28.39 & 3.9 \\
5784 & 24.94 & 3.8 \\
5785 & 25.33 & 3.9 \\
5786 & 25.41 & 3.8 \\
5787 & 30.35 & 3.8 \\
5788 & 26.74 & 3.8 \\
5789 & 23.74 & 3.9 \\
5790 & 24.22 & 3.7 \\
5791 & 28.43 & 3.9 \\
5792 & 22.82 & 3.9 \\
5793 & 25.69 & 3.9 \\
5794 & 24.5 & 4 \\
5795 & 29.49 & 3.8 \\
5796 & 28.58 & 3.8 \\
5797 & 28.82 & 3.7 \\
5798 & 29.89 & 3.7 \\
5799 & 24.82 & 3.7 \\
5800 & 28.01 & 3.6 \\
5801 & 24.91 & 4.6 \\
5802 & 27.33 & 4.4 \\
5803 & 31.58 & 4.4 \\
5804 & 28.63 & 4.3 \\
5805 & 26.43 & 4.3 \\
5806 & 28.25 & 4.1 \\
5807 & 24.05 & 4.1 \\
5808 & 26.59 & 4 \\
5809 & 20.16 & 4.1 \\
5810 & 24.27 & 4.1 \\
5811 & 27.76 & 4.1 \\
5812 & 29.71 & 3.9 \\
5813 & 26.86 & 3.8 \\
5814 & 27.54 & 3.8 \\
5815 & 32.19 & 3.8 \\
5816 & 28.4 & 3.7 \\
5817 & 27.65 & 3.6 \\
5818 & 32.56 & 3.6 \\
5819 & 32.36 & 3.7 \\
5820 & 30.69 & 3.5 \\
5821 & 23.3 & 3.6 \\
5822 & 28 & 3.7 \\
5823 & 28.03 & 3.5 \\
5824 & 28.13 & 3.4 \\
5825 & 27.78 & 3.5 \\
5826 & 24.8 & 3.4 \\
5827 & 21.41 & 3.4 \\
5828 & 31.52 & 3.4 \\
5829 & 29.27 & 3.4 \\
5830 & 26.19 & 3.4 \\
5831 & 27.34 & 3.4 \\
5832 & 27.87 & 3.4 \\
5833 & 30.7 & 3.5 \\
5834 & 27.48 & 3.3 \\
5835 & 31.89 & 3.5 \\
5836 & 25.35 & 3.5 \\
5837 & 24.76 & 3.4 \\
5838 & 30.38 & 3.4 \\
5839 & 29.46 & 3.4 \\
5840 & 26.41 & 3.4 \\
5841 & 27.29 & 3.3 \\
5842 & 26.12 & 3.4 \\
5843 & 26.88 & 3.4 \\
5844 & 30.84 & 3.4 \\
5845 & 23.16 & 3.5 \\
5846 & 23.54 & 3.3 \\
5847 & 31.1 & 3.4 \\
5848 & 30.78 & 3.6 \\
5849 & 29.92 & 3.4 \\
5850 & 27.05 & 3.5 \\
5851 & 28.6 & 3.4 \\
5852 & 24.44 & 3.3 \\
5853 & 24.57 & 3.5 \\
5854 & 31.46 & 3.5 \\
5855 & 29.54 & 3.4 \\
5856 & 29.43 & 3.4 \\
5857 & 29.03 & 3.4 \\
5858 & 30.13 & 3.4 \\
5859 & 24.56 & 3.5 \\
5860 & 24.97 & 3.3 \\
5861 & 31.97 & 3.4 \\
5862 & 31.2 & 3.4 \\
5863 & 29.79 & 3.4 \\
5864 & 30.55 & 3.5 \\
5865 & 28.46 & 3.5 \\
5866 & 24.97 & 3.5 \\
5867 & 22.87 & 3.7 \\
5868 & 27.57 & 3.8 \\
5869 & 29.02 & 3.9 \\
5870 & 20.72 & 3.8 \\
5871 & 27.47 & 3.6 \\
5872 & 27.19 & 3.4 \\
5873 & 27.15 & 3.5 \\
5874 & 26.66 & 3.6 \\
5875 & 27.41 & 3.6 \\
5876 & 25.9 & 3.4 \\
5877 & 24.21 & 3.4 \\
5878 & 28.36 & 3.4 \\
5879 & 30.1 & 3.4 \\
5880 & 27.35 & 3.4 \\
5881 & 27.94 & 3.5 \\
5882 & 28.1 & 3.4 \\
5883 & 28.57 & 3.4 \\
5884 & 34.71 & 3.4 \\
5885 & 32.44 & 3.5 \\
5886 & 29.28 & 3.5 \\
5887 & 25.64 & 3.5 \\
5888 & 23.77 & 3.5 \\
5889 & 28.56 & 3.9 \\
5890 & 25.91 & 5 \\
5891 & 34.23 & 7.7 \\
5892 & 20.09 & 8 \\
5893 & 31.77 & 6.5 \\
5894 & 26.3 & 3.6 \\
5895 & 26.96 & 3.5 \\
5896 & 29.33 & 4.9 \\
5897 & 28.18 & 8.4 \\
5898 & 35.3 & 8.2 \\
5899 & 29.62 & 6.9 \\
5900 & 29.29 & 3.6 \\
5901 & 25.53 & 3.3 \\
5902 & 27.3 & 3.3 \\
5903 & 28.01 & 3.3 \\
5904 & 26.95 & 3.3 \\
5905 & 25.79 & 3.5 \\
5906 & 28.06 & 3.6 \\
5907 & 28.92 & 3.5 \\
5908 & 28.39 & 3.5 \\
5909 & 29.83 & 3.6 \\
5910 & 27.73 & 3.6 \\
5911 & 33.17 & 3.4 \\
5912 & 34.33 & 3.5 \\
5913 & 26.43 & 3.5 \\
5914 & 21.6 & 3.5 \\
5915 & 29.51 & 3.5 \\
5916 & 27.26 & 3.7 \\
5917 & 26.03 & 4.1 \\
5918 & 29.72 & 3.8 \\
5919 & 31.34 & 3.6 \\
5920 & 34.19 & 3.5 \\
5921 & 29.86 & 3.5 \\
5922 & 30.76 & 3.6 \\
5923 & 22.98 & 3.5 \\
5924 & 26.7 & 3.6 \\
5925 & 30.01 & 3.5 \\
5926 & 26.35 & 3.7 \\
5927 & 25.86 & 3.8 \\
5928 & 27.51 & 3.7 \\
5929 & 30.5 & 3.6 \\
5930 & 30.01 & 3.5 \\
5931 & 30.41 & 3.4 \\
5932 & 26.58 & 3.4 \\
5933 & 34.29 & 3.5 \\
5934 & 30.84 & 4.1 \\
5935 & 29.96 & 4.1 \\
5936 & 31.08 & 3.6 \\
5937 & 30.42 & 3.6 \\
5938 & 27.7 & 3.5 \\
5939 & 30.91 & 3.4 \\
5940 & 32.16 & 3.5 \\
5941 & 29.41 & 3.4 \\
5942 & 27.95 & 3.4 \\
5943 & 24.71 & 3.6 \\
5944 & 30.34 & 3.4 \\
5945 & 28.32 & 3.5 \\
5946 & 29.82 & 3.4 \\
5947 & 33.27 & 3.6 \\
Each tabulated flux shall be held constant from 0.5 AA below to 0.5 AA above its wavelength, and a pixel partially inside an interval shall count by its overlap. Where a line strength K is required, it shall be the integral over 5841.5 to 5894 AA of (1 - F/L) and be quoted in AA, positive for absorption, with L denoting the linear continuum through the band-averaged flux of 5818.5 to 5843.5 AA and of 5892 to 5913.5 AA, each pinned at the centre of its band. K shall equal 0.8 AA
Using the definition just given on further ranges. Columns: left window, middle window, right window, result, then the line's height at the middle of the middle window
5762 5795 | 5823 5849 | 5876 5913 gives 0.9 AA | 28.7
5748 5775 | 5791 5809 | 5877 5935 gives 1.6 AA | 29.5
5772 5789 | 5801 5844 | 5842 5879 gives 1.5 AA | 28.7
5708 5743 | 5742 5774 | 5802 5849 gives -1.3 AA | 27.8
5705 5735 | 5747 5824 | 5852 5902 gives -2.1 AA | 27.8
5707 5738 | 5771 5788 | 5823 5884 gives -1.4 AA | 27.7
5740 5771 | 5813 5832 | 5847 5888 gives 0.1 AA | 28.3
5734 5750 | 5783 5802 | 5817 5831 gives 0.8 AA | 27.7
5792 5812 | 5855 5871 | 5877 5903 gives 0.1 AA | 28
